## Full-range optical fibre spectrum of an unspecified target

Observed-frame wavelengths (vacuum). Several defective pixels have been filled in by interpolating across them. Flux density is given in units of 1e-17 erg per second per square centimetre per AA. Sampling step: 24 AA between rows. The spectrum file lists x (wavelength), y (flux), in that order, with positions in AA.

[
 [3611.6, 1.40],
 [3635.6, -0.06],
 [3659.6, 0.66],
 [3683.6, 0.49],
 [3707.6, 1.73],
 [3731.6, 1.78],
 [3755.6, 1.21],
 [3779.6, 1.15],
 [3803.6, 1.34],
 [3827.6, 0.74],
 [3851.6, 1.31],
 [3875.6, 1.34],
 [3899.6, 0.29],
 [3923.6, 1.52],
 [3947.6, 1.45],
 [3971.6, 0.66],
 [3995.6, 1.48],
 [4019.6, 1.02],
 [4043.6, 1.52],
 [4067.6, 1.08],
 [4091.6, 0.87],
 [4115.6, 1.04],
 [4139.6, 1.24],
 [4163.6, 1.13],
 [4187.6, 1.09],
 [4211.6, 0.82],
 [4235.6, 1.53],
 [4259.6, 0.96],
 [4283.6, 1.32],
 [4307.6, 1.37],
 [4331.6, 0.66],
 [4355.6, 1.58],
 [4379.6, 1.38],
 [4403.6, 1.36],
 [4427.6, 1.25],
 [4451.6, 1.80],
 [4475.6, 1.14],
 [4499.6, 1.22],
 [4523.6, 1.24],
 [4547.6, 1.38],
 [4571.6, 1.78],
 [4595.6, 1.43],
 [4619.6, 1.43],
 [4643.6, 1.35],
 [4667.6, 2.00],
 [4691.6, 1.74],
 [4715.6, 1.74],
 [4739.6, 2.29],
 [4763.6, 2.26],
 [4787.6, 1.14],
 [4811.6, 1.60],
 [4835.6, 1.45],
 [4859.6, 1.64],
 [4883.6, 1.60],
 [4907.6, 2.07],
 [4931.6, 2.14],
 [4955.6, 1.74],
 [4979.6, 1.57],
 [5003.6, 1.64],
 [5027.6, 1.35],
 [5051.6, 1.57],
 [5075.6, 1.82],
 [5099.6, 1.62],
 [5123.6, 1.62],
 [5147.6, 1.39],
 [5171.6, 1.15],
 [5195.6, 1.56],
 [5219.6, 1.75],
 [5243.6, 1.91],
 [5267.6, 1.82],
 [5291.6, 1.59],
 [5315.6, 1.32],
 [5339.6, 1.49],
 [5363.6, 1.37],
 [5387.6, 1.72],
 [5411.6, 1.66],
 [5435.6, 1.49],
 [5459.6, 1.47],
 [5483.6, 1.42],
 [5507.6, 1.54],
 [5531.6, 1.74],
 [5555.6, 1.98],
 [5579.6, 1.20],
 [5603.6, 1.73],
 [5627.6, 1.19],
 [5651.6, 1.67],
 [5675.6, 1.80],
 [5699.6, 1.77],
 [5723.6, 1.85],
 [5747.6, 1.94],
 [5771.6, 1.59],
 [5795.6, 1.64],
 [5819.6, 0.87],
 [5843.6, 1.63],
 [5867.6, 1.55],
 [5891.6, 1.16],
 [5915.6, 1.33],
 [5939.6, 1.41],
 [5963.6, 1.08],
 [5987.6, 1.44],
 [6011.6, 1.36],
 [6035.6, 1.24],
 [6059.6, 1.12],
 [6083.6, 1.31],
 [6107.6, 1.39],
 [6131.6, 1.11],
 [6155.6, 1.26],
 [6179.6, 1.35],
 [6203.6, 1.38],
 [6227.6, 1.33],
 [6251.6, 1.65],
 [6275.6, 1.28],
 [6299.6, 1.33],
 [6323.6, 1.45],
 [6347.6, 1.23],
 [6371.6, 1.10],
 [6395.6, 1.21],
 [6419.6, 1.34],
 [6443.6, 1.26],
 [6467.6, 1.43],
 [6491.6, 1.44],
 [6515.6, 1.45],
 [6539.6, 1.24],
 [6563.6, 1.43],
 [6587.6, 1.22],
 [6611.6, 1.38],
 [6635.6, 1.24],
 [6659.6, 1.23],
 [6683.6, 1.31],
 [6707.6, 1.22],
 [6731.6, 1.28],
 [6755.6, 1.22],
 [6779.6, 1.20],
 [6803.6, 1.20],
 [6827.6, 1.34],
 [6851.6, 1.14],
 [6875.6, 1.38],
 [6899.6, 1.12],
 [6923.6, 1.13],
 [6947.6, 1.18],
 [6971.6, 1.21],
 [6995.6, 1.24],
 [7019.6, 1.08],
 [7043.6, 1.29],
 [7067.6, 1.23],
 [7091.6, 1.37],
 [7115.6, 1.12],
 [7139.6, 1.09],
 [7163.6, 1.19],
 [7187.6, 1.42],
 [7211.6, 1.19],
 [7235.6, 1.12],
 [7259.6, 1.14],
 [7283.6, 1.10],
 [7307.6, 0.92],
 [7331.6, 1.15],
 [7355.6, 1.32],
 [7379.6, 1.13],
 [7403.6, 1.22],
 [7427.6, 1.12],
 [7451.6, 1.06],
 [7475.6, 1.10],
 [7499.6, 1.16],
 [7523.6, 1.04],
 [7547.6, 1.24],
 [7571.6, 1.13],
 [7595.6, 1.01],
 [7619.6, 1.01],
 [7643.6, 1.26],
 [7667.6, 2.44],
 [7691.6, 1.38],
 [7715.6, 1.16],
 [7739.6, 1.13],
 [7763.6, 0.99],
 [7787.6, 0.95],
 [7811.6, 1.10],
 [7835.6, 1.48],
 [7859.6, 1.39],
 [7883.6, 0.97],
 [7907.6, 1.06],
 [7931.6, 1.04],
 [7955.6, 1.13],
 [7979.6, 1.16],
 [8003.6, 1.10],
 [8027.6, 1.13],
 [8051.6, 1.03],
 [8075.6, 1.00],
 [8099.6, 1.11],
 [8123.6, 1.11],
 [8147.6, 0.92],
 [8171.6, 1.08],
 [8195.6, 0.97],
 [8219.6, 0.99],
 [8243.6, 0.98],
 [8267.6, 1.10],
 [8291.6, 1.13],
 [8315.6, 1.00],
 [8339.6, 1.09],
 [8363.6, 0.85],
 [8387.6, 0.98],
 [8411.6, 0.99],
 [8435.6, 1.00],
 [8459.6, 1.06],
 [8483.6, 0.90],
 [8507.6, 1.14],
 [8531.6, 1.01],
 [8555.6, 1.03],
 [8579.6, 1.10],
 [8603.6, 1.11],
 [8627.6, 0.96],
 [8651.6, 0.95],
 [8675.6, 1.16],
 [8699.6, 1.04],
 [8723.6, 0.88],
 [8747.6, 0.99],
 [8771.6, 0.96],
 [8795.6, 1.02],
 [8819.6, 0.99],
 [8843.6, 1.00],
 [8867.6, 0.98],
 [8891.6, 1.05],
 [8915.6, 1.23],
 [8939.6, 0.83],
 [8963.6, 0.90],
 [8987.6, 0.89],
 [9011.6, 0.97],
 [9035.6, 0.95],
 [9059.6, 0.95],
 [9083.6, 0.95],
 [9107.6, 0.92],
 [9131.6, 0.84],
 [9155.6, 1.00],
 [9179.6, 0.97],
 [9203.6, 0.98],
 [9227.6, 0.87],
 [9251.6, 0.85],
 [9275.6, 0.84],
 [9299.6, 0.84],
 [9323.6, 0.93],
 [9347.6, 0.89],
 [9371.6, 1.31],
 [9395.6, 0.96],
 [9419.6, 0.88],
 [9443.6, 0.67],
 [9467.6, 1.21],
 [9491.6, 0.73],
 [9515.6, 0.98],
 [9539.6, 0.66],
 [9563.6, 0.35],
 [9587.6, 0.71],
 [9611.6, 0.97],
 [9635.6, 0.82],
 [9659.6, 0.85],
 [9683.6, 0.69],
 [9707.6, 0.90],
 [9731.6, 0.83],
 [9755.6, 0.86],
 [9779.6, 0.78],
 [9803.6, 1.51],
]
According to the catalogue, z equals 0.17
